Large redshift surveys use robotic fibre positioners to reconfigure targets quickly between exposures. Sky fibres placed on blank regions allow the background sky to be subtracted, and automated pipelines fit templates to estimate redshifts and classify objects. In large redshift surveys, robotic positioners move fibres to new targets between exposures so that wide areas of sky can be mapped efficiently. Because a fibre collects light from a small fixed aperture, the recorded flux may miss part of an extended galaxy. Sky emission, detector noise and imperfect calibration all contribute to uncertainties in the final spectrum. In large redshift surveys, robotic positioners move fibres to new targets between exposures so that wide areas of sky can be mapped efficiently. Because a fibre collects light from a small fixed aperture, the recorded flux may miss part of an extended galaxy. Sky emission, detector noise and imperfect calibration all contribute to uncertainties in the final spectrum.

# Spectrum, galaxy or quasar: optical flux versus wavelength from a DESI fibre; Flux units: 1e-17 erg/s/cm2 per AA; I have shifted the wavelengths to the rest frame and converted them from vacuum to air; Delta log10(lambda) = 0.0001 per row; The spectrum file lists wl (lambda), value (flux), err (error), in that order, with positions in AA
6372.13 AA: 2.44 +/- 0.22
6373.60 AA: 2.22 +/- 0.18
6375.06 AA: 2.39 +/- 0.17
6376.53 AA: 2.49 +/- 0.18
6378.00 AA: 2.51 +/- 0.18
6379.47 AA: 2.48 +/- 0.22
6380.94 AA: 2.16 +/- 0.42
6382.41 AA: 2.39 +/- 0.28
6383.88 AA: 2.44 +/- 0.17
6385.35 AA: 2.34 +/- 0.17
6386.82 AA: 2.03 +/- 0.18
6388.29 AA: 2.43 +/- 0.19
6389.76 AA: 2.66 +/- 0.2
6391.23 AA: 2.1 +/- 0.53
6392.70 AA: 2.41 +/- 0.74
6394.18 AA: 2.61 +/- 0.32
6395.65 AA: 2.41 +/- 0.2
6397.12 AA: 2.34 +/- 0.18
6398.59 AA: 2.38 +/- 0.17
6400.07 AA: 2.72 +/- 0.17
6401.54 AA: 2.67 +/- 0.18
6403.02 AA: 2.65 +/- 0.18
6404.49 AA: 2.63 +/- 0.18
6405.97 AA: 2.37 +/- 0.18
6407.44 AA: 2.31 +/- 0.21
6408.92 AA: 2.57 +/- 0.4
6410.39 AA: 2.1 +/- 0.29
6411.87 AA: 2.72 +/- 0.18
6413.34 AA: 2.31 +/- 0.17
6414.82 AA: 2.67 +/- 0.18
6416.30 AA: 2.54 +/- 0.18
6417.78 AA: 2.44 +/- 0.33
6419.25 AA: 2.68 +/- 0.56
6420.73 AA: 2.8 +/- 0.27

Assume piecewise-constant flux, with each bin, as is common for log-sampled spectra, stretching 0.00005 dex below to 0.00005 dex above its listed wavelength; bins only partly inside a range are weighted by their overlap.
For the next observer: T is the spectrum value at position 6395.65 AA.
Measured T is 2.41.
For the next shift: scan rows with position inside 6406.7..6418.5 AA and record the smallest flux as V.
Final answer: 2.1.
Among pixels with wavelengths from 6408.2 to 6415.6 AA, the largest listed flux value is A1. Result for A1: 2.72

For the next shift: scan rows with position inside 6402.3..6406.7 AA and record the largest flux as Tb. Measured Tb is 2.65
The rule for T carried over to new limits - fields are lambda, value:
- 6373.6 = 2.22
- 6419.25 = 2.68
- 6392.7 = 2.41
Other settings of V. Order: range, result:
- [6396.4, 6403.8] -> 2.34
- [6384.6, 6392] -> 2.03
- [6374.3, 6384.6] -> 2.16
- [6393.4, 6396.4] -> 2.41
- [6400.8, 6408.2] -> 2.31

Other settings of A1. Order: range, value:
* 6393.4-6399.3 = 2.61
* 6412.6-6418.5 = 2.67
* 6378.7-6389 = 2.48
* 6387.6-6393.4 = 2.66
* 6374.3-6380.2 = 2.51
